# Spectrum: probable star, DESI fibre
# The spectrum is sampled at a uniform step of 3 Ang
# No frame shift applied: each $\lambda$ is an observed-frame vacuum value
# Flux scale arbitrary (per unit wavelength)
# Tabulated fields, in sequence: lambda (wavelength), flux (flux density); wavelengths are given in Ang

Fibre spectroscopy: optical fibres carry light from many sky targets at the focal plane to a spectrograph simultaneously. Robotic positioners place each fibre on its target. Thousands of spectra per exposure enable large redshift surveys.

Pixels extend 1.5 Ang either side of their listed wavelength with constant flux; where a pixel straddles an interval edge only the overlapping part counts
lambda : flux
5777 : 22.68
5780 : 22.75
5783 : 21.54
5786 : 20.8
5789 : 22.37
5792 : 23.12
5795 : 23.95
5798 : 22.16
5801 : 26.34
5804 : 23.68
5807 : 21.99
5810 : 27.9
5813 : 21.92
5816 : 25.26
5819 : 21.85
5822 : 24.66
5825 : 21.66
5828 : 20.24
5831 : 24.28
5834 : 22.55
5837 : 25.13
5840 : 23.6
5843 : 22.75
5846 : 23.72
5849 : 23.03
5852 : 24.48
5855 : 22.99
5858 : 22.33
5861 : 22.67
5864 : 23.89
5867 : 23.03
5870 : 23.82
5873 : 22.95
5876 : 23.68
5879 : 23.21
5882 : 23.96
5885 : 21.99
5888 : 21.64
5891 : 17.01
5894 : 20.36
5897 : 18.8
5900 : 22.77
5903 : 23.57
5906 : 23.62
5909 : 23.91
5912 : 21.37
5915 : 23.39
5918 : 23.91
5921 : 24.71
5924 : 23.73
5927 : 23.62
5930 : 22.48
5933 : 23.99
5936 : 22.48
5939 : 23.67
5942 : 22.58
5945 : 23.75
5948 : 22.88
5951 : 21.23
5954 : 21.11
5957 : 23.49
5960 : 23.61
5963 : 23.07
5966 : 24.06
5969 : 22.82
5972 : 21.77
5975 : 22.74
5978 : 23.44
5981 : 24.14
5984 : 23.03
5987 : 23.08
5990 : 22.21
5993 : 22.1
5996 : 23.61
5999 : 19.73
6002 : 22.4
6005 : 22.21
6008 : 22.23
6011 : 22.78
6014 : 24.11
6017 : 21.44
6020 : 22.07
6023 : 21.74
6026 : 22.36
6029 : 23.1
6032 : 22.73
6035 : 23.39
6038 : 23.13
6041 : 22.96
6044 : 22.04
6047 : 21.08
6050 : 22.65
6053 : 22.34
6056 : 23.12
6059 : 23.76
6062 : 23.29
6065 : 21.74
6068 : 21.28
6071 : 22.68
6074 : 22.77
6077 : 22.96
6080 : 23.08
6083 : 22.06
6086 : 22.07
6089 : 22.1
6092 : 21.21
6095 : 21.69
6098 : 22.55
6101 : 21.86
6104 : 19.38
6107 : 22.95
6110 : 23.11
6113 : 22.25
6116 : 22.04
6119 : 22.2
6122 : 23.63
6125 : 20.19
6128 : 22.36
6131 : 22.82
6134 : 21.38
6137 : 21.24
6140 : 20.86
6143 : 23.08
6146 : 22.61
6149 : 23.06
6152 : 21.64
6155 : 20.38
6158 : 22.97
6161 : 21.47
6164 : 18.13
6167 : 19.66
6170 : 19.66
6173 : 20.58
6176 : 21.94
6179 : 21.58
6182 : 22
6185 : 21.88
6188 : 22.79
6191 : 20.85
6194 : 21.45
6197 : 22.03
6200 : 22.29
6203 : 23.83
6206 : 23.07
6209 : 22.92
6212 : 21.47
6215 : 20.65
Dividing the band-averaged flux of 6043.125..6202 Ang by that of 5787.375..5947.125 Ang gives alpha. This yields 0.95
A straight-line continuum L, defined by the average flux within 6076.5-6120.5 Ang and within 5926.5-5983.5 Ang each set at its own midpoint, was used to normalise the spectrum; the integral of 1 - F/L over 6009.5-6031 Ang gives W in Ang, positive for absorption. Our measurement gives 0.1 Ang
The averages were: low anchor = 23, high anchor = 22.1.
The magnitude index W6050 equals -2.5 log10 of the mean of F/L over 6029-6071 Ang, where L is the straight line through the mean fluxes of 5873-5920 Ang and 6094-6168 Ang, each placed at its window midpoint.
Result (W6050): -0.033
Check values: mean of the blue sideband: 22.3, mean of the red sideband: 21.8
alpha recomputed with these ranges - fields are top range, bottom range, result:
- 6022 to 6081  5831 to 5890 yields 0.97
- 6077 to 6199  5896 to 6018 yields 0.95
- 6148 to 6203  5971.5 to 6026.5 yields 0.95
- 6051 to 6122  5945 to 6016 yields 0.98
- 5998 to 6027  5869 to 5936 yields 0.98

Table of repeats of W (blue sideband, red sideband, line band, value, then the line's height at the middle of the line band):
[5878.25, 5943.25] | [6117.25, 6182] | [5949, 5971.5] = -0.38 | 22.4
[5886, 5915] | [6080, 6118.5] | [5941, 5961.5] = -0.94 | 21.7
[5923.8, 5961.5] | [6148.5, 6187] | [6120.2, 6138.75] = -0.43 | 21.4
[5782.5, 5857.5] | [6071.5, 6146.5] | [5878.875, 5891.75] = 0.77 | 23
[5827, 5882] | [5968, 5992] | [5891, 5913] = 1.34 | 23.1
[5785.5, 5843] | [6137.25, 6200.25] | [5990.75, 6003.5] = 0.23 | 22.4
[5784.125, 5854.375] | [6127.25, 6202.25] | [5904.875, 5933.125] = -0.76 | 22.8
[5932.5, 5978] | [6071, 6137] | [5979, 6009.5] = 0.26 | 22.7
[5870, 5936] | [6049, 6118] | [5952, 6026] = -0.46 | 22.5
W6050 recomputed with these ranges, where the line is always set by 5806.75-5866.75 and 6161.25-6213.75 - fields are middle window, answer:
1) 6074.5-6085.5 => -0.03 mag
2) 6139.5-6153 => -0.03 mag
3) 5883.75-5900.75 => 0.14 mag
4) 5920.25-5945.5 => -0.02 mag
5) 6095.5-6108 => 0.02 mag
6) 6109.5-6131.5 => -0.02 mag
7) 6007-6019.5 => -0.01 mag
